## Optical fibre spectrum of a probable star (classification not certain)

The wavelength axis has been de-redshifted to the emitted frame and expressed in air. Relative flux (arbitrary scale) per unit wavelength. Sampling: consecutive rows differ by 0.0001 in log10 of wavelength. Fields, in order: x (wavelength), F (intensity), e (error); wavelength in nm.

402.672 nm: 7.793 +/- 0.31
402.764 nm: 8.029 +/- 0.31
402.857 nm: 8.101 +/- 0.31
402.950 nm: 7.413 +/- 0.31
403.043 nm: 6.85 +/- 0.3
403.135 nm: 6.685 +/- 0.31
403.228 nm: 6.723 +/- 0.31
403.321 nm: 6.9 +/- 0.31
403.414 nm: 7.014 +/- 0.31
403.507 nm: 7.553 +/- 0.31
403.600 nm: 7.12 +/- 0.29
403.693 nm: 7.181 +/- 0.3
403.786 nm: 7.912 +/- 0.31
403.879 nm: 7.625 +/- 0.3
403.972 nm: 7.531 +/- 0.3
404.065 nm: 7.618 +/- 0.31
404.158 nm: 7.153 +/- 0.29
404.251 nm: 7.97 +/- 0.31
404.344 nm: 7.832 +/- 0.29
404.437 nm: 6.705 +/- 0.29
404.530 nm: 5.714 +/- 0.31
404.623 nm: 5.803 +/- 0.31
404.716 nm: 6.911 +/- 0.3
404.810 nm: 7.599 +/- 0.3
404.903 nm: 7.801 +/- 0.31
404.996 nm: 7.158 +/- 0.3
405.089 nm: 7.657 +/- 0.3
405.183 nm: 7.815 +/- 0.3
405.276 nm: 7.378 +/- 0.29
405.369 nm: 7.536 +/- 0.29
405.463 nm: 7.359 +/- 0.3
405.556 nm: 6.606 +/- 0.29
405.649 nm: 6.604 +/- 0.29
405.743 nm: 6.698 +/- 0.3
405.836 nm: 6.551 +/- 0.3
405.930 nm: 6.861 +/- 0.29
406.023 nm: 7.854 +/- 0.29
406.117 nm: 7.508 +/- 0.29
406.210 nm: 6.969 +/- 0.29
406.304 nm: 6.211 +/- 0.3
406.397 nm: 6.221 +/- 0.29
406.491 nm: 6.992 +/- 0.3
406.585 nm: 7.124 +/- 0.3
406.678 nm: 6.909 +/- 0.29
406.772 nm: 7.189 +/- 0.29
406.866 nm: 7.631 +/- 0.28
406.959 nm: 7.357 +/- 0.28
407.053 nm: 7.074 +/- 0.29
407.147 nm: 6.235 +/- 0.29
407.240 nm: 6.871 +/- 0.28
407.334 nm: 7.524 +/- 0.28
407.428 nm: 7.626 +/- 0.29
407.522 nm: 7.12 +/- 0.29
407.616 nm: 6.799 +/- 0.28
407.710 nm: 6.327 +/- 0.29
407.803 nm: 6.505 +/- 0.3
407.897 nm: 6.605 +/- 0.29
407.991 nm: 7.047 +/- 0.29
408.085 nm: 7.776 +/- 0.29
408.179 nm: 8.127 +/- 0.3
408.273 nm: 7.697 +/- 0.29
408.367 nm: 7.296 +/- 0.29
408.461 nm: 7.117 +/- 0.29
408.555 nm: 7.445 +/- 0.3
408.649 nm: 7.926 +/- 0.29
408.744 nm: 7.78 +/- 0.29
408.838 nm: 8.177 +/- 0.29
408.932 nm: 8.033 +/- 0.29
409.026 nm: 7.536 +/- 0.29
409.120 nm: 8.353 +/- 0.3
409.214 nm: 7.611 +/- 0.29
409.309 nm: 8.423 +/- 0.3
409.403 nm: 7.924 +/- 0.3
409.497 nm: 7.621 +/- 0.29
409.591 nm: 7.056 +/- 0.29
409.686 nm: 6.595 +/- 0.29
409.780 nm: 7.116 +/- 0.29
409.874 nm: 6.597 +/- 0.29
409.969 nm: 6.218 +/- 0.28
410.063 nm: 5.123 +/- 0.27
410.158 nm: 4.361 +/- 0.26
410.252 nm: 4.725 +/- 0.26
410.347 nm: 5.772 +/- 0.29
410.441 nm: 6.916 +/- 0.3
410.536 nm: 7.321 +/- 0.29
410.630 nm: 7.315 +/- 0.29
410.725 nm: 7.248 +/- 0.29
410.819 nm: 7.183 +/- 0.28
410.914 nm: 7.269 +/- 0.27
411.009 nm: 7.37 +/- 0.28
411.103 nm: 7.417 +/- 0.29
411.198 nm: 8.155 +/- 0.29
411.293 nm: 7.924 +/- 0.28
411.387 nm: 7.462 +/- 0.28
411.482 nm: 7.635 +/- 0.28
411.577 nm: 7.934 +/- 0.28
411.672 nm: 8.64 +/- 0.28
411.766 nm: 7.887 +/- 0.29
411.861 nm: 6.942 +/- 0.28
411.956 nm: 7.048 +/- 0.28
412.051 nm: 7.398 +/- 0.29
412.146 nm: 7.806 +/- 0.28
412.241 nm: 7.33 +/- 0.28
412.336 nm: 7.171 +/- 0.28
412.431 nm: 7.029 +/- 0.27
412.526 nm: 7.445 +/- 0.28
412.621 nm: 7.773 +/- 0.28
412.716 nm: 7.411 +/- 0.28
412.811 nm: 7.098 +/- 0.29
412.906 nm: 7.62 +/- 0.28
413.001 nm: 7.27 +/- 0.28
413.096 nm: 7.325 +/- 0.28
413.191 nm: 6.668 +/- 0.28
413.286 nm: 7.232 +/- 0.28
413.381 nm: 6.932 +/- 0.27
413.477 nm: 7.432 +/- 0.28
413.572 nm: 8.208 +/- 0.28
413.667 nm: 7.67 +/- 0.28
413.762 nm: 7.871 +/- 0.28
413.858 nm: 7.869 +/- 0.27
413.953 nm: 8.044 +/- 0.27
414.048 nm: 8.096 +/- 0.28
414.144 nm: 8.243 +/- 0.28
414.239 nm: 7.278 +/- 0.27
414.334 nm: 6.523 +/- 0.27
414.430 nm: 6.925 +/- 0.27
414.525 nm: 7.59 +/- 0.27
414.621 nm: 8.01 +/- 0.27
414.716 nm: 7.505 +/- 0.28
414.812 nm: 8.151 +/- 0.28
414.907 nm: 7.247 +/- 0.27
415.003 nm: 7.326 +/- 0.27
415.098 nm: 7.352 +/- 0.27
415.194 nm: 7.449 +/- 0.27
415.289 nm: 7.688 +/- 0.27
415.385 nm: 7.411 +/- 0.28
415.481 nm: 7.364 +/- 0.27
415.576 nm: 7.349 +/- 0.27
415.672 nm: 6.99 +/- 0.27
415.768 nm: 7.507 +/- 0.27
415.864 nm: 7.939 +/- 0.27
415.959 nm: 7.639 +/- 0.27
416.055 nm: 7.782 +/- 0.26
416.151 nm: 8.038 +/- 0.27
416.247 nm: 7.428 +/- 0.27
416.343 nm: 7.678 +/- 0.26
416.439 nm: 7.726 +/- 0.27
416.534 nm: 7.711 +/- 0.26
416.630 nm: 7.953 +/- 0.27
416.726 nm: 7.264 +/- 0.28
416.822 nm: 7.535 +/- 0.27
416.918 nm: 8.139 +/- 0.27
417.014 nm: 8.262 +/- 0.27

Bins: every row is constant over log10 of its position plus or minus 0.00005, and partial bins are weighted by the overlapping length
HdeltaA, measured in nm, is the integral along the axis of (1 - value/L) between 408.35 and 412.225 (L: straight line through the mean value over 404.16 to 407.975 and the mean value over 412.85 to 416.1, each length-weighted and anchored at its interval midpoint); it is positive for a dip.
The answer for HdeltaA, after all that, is 0.01 nm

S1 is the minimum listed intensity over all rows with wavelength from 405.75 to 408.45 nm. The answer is 6.211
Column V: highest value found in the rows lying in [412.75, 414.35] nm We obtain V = 8.243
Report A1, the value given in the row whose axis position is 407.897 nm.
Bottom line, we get 6.605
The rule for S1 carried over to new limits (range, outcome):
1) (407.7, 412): 4.361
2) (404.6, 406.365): 5.803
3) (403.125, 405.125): 5.714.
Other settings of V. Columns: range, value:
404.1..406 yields 7.97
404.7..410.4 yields 8.423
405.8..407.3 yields 7.854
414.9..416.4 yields 8.038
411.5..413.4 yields 8.64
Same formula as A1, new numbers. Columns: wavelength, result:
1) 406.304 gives 6.211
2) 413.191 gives 6.668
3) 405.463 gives 7.359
